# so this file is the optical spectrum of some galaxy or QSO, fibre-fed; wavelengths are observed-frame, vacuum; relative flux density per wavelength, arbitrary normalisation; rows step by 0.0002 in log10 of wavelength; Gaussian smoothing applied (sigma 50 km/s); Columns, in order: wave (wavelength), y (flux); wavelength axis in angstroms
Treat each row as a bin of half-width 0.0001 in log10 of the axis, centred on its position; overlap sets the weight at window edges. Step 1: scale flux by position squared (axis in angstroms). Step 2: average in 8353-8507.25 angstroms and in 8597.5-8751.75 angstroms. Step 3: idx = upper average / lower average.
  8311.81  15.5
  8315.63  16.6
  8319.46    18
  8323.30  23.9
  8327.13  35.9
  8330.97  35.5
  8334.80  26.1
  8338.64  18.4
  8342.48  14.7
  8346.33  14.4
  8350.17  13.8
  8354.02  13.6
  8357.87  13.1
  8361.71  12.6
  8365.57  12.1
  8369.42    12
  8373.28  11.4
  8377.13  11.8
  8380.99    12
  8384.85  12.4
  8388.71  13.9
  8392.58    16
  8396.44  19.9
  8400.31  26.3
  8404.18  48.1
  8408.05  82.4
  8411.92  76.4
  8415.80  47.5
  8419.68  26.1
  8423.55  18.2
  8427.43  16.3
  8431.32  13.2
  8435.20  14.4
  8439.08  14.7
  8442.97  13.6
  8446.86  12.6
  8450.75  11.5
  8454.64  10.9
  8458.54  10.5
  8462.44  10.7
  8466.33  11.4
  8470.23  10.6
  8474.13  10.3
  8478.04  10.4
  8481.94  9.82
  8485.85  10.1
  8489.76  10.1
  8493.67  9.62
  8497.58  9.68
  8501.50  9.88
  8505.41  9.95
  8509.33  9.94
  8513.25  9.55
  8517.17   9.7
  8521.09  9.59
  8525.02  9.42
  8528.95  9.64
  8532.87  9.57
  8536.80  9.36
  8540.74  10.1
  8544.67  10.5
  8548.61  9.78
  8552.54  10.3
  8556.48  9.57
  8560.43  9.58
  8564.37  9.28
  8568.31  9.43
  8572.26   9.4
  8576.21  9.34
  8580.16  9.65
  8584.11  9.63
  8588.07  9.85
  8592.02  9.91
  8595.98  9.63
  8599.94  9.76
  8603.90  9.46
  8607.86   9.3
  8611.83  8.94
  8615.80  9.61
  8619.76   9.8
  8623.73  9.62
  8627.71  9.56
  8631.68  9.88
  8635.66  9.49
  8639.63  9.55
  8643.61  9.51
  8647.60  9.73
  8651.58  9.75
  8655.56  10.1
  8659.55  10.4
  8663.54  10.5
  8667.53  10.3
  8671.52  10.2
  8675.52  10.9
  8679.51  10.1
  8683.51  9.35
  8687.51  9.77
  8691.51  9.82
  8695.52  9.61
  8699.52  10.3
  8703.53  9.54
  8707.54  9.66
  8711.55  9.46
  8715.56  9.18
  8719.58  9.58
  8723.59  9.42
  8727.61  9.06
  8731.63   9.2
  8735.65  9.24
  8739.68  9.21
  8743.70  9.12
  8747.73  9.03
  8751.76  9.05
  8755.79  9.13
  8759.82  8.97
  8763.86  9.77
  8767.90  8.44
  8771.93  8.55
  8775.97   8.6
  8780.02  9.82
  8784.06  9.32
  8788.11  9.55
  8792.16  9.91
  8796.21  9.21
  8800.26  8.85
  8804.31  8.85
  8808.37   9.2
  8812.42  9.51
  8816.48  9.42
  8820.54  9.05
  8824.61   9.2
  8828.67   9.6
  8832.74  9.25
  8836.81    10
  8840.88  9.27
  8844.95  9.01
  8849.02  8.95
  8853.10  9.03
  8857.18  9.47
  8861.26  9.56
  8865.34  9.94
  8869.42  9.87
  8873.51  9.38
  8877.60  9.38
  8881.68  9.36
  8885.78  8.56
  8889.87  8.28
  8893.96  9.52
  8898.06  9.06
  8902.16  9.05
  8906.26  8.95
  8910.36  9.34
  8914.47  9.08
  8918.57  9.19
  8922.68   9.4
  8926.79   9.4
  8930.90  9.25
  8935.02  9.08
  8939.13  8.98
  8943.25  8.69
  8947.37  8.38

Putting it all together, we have 0.6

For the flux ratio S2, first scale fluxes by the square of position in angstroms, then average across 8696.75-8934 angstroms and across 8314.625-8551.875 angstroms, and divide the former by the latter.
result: 0.59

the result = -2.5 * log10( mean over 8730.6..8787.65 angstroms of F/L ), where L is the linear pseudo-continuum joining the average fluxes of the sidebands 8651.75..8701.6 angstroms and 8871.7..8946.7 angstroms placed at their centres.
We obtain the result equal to 0.07 mag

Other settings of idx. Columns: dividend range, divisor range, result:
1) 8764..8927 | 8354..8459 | 0.47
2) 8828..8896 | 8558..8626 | 1.04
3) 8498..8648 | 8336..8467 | 0.49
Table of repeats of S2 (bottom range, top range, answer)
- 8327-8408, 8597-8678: 0.53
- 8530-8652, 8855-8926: 1.03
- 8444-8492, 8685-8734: 0.94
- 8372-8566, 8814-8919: 0.63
